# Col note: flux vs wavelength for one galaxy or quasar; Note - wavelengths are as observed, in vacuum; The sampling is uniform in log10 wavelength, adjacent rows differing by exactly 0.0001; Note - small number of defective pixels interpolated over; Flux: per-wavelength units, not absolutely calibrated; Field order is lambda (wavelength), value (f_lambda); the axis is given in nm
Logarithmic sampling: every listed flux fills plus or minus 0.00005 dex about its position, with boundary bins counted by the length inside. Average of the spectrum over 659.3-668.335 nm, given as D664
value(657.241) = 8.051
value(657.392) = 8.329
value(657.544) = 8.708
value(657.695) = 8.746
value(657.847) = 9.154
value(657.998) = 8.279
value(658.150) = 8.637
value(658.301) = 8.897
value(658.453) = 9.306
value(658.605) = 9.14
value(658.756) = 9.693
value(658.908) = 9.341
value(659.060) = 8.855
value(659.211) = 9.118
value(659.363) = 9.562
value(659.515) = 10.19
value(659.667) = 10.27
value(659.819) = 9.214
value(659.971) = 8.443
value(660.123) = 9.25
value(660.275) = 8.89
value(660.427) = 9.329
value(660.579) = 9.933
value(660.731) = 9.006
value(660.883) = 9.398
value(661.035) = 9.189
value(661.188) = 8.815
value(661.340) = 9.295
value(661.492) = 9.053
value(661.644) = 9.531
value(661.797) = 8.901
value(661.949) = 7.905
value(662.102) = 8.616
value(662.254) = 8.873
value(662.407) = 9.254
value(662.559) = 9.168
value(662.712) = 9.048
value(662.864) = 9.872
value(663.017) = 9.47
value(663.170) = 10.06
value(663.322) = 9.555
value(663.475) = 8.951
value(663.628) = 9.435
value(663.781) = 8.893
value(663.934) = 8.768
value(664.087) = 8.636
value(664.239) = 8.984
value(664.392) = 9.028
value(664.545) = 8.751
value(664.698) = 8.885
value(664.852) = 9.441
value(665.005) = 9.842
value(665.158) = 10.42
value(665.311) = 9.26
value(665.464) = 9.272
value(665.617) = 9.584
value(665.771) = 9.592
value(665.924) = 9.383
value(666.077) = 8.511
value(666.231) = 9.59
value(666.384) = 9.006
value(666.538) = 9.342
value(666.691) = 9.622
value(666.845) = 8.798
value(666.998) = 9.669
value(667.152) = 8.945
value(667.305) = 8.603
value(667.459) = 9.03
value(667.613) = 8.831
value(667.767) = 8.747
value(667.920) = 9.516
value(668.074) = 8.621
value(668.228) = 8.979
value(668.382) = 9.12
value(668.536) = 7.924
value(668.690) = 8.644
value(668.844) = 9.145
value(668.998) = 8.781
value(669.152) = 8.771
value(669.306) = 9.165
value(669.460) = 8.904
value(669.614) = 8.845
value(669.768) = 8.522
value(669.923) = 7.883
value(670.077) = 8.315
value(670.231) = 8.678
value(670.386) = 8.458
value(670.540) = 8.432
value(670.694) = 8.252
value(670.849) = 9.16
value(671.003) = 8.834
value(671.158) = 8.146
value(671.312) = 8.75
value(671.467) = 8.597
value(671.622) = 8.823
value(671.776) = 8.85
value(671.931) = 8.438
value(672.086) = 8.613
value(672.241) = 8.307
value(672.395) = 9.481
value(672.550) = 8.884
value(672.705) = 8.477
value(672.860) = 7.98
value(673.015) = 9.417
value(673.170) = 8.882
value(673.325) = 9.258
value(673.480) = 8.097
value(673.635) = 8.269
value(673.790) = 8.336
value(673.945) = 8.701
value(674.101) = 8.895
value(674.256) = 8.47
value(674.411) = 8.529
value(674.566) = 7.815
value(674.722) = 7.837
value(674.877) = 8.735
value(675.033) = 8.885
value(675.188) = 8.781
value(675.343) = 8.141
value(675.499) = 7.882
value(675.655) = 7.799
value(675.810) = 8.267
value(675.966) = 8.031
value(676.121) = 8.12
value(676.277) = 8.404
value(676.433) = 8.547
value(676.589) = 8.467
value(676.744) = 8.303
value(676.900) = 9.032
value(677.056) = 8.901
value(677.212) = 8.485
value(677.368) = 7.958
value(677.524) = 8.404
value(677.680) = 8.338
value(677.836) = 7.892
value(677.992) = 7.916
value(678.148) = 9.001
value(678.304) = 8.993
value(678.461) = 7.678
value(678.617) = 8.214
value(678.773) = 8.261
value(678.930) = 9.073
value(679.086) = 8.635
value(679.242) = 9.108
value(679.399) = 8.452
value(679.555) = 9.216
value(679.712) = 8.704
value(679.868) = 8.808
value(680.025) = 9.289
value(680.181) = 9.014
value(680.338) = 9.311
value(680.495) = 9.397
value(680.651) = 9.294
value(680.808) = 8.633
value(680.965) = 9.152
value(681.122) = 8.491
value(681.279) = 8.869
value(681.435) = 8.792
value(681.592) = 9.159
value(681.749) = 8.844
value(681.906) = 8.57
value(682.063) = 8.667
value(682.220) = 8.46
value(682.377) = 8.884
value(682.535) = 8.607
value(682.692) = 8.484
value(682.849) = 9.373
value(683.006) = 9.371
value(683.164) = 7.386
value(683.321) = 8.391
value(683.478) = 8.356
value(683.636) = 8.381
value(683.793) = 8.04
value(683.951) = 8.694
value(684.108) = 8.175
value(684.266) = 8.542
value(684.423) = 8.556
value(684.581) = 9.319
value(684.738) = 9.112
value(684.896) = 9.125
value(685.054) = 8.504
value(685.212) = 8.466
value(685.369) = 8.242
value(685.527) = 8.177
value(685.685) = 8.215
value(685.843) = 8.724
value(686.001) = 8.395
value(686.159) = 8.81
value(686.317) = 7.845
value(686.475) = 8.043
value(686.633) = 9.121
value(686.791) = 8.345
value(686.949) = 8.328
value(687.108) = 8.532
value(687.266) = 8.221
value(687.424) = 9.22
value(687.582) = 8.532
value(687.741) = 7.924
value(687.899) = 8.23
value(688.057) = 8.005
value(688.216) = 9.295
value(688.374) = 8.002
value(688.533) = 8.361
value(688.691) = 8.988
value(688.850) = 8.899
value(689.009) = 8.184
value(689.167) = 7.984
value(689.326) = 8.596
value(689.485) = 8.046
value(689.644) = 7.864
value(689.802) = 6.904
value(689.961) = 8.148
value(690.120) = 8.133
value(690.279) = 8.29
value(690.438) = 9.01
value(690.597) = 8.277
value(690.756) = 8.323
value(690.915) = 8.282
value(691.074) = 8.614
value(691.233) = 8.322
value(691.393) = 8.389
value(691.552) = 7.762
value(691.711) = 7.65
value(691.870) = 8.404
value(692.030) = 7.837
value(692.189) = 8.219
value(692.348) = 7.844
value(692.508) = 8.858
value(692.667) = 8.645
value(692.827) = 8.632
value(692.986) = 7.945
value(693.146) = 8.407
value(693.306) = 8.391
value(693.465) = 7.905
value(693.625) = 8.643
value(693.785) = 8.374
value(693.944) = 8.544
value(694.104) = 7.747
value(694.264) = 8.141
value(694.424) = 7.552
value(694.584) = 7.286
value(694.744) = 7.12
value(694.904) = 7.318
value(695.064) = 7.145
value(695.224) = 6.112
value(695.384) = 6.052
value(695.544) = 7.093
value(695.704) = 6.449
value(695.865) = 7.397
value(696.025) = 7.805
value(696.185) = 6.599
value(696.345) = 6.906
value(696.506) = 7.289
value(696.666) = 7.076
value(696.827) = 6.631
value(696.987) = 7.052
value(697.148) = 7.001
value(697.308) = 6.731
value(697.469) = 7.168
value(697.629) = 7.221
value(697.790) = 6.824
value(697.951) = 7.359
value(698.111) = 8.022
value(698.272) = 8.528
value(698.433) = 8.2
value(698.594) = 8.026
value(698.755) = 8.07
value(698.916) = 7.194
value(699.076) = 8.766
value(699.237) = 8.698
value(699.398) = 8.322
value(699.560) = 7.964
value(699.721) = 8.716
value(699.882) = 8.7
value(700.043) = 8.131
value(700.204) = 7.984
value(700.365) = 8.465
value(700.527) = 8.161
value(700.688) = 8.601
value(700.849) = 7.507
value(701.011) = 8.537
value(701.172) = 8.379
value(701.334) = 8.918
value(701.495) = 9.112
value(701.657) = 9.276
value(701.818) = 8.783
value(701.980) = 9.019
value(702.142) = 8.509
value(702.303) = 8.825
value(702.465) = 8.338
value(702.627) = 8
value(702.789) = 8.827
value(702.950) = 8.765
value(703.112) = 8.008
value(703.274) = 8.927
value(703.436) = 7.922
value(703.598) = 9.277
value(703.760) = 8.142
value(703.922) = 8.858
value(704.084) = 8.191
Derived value 9.2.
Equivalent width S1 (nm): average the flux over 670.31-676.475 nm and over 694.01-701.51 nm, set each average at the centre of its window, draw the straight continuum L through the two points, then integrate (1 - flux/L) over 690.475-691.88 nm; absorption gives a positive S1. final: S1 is -0.06 nm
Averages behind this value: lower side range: 8.51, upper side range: 7.65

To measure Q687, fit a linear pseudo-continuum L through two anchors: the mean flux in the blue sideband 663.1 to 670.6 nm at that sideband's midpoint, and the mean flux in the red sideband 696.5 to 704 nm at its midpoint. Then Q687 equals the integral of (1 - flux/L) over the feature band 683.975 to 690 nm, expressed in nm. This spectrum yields 0.05 nm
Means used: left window 9.02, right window 8.16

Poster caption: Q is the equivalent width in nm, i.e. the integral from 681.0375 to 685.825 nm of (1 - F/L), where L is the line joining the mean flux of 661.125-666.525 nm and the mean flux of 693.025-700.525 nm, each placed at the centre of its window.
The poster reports -0.20 nm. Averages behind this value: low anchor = 9.19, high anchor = 7.64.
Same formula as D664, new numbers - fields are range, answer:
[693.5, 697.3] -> 7.27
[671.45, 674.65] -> 8.62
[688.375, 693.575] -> 8.25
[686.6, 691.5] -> 8.36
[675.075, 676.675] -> 8.26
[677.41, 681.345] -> 8.72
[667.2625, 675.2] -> 8.66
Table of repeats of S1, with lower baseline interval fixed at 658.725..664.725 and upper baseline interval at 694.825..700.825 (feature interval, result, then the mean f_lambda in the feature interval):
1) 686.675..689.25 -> -0.143 nm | 8.45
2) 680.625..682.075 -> -0.094 nm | 8.84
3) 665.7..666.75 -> -0.035 nm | 9.29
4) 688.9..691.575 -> -0.101 nm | 8.2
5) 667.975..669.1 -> 0.015 nm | 8.76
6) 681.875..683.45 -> -0.070 nm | 8.61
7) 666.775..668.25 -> -0.008 nm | 8.98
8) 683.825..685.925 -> -0.115 nm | 8.59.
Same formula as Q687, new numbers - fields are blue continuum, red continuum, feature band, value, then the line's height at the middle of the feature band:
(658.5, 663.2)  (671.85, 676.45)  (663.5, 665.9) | -0.06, 9.02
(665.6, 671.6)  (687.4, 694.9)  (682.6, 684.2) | -0.01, 8.43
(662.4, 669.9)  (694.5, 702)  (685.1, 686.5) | -0.01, 8.27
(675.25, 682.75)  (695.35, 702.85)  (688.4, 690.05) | 0.01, 8.25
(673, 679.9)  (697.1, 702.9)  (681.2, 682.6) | -0.06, 8.41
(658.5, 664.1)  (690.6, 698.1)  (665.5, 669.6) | -0.05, 8.92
